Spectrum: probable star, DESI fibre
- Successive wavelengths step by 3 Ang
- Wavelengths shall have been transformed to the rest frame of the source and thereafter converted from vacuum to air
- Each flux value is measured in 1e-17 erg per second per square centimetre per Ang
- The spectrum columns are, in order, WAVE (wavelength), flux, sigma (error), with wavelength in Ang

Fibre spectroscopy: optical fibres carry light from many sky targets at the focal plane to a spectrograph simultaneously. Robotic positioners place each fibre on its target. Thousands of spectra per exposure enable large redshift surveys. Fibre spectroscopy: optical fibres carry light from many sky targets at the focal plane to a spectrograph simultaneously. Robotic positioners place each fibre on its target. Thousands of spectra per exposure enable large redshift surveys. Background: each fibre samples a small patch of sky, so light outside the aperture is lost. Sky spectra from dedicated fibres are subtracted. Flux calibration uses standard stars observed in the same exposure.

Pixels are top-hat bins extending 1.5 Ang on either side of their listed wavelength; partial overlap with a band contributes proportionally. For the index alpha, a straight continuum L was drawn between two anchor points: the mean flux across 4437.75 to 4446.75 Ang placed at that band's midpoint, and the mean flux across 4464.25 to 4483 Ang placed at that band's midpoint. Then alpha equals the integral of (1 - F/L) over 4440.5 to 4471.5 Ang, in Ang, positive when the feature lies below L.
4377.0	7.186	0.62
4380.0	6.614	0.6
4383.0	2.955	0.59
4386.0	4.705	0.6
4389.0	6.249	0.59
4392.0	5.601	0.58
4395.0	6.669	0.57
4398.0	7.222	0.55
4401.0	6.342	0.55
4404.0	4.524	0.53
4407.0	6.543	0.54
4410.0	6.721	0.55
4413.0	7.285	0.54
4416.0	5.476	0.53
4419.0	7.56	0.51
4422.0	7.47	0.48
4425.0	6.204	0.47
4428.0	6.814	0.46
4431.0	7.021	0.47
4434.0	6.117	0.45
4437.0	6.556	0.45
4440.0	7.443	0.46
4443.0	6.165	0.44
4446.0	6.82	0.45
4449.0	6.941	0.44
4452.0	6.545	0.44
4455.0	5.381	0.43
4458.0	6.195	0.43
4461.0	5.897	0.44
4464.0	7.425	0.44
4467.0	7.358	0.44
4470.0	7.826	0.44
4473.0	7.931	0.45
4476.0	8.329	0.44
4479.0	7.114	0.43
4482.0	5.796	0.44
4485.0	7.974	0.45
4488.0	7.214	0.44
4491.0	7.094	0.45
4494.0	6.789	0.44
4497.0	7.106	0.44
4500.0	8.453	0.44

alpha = 1.7 Ang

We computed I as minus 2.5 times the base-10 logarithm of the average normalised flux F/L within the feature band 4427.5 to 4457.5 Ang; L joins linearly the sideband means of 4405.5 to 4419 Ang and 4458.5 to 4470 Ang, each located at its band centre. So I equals 0.041 mag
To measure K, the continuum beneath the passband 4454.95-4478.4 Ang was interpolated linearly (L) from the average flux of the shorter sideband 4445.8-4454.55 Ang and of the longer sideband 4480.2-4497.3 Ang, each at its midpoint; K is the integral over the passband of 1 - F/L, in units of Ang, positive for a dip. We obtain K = -1.3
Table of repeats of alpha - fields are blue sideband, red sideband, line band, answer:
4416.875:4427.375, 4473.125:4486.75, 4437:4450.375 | 0.57 Ang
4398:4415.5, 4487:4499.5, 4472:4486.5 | -0.81 Ang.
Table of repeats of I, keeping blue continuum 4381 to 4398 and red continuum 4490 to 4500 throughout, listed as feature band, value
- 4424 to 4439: -0.07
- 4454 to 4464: 0.09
